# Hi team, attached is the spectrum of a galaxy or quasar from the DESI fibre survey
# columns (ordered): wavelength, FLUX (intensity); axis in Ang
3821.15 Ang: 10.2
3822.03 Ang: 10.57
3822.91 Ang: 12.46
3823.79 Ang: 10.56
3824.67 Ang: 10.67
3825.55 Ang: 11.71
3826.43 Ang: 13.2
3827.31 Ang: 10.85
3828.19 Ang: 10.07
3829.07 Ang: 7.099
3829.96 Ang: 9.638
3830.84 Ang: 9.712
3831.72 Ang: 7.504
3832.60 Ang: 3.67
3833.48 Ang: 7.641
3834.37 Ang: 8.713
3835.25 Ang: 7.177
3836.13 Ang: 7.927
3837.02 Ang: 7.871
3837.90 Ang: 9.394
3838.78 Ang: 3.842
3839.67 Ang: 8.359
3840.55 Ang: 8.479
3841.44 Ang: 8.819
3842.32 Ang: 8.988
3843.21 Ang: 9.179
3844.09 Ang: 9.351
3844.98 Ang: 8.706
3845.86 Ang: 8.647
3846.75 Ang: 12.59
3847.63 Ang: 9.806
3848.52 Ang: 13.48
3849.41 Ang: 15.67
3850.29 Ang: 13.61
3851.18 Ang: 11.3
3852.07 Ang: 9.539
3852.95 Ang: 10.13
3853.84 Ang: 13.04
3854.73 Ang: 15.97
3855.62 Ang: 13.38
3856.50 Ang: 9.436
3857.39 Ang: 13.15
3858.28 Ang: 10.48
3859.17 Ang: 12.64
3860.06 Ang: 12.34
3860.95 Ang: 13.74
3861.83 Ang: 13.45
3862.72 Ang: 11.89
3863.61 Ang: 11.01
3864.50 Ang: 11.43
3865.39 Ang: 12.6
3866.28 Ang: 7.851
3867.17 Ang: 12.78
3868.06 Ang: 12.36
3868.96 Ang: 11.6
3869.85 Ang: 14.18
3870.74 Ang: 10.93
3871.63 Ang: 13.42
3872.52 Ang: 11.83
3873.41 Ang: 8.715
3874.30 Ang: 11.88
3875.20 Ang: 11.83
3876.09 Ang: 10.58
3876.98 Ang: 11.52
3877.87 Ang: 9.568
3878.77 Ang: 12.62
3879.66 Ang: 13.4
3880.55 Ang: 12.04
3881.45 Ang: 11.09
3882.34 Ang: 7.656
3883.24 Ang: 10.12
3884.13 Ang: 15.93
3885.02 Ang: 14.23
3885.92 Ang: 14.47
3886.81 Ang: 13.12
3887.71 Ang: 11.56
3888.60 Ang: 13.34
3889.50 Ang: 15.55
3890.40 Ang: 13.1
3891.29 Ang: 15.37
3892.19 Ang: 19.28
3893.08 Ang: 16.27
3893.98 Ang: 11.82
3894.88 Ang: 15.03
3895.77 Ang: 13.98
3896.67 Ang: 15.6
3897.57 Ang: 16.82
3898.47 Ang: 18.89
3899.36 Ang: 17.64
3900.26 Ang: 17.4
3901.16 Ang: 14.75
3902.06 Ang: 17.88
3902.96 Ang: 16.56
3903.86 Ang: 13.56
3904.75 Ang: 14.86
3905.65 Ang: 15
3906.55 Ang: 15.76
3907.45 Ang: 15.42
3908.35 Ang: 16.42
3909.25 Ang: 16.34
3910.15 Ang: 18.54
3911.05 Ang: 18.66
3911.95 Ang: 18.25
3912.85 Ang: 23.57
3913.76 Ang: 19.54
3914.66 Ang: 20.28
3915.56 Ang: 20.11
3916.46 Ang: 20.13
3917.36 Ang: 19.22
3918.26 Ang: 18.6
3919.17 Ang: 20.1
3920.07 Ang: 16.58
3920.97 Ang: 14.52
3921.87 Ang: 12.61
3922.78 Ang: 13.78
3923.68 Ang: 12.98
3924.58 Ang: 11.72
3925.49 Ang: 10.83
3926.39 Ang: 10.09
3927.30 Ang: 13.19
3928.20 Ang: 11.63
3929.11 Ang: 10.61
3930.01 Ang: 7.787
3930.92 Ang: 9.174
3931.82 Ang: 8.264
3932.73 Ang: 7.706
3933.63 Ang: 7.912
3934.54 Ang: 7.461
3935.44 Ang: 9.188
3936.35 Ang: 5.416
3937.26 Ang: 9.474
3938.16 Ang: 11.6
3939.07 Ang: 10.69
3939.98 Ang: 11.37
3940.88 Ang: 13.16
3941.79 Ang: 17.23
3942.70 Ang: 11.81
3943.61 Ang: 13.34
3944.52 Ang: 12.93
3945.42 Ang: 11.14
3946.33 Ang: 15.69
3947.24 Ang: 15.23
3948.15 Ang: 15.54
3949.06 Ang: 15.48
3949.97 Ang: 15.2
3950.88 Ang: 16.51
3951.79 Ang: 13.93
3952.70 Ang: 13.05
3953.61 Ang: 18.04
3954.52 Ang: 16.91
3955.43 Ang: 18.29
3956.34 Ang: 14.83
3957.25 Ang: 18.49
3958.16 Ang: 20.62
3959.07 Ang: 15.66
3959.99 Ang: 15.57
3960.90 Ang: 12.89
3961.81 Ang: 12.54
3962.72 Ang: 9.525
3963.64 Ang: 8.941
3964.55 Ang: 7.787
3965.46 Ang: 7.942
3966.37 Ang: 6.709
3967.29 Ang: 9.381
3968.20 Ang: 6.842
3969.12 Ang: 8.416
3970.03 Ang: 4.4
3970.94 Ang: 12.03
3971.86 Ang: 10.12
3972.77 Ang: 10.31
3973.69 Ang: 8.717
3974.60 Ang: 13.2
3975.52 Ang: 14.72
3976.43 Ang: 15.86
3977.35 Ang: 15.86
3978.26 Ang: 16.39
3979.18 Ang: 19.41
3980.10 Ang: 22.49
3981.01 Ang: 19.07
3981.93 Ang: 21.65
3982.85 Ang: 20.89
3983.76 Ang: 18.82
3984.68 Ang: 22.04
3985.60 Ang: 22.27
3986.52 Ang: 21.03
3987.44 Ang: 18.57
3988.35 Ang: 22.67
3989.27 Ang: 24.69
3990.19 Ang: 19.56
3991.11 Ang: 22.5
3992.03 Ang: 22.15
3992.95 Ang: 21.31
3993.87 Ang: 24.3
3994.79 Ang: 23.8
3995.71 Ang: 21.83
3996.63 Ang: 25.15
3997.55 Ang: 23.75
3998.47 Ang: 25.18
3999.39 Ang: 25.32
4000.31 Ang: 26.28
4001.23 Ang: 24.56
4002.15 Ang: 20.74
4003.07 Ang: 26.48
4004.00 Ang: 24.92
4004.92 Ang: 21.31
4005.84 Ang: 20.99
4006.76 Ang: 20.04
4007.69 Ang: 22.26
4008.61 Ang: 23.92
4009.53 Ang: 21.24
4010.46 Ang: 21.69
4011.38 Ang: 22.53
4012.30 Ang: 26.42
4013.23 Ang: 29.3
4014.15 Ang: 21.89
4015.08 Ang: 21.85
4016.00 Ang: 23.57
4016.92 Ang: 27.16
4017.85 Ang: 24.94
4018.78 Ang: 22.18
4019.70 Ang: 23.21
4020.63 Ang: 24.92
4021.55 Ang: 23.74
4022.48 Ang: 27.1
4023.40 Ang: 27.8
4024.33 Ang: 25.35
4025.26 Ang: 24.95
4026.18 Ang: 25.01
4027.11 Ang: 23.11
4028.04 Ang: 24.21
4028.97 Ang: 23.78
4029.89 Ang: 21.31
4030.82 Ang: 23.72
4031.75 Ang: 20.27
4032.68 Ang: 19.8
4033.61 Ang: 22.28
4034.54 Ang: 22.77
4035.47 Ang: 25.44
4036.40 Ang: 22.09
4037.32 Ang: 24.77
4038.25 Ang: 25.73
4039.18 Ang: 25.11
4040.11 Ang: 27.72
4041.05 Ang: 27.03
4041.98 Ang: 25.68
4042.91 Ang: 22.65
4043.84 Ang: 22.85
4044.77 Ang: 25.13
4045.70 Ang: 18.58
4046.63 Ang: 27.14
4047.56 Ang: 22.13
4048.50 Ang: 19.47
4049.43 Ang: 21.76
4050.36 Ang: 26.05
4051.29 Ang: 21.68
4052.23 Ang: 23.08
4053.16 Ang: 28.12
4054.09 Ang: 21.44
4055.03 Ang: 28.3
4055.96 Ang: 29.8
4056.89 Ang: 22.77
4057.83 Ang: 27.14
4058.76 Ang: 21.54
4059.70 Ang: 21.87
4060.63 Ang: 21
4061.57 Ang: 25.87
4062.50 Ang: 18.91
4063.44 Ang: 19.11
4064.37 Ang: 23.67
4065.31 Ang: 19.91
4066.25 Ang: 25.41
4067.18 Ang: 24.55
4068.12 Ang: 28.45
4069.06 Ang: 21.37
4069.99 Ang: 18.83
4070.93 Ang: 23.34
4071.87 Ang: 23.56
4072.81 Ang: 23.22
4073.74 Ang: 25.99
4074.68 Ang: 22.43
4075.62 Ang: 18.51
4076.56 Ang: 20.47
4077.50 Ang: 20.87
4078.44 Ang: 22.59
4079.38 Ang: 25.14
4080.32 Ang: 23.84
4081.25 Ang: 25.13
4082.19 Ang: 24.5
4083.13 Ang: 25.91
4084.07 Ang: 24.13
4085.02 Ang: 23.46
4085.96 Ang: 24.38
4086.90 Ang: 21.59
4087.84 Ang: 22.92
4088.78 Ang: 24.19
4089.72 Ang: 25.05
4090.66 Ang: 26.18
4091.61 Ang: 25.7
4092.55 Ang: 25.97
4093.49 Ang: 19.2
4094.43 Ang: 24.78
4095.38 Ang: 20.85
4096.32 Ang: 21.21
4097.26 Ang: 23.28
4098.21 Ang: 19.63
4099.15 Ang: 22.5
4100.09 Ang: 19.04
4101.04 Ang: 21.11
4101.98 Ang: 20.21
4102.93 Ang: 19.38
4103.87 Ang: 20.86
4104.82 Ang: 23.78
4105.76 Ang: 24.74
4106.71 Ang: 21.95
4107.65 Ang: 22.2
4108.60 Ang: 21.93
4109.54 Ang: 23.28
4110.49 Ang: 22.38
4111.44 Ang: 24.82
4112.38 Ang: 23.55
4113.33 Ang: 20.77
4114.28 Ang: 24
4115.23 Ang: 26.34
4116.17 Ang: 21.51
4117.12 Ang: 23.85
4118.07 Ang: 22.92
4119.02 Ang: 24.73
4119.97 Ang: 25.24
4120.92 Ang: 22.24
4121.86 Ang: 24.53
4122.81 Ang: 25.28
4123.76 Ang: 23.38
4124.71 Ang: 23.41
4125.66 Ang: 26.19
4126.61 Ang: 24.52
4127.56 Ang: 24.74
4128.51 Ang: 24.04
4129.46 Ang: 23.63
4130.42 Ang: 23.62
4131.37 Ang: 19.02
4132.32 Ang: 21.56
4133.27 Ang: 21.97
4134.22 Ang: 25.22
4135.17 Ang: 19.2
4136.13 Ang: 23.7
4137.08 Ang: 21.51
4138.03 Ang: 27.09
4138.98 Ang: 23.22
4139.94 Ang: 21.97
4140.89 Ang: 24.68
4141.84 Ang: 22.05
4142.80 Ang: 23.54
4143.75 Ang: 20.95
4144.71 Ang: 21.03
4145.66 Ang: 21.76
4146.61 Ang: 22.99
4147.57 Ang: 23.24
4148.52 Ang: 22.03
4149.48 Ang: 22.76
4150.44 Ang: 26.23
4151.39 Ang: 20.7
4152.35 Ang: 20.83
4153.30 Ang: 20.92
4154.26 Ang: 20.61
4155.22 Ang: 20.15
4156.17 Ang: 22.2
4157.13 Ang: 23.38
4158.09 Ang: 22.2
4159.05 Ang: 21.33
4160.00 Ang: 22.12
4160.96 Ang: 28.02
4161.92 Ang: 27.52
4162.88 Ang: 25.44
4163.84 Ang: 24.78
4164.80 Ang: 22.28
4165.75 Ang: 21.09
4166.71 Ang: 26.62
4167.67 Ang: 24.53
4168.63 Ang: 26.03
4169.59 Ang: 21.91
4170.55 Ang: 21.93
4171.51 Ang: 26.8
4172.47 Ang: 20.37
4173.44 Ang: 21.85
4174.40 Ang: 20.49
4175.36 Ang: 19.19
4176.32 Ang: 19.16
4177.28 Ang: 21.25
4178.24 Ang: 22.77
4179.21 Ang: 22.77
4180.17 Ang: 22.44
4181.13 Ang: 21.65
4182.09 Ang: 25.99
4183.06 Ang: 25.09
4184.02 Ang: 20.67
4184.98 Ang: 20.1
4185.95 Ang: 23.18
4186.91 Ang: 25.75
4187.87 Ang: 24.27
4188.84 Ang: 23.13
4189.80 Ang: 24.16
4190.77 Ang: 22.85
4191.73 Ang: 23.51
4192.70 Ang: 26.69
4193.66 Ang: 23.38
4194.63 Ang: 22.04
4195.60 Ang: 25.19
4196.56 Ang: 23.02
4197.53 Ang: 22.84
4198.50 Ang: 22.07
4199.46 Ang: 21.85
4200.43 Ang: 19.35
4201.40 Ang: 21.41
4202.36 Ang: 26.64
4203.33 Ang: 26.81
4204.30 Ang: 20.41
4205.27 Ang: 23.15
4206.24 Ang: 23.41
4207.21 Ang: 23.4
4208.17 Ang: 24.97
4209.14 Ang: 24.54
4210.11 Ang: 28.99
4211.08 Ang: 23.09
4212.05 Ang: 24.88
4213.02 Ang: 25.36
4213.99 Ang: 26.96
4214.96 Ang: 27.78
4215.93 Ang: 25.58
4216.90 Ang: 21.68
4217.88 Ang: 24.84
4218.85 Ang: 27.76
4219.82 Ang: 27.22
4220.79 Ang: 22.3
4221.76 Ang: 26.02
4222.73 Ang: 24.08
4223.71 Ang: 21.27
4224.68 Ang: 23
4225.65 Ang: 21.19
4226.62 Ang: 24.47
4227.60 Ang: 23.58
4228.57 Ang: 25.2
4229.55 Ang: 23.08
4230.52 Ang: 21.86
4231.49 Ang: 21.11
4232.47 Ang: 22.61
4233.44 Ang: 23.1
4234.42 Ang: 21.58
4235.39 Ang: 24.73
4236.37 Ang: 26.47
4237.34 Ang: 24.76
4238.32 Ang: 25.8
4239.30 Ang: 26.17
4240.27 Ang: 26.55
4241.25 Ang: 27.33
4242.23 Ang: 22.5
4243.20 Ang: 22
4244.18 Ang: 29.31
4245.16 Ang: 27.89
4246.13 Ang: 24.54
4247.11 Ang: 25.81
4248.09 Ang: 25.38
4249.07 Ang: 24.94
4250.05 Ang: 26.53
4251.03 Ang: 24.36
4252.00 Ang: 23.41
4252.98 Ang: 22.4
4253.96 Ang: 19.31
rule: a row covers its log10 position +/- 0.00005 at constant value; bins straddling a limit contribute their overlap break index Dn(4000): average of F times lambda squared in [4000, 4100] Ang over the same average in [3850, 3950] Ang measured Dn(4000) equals 1.9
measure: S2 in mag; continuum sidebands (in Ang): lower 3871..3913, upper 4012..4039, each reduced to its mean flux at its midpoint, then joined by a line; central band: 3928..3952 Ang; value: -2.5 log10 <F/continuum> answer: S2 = 0.47 mag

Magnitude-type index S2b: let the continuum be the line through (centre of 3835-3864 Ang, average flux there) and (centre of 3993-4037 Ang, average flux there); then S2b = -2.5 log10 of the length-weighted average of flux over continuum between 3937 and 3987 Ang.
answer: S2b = 0.35 mag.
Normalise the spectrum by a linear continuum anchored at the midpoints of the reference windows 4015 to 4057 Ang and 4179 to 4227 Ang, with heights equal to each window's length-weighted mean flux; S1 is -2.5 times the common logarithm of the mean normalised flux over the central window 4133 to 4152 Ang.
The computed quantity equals 0.05 mag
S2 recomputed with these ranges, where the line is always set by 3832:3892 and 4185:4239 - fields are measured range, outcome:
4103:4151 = -0.11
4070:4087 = -0.21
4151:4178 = -0.02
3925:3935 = 0.39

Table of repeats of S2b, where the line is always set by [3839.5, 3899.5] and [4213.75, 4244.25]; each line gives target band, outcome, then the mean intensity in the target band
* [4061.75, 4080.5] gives -0.181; 22.5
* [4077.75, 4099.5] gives -0.197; 23.5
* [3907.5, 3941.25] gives 0.027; 13.7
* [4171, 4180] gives 0.045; 21.6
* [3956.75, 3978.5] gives 0.308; 11.7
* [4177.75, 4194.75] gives -0.022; 23.4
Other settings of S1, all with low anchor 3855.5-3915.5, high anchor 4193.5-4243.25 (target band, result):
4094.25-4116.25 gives -0.08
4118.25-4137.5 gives -0.10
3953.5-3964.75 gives 0.11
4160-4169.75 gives -0.11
